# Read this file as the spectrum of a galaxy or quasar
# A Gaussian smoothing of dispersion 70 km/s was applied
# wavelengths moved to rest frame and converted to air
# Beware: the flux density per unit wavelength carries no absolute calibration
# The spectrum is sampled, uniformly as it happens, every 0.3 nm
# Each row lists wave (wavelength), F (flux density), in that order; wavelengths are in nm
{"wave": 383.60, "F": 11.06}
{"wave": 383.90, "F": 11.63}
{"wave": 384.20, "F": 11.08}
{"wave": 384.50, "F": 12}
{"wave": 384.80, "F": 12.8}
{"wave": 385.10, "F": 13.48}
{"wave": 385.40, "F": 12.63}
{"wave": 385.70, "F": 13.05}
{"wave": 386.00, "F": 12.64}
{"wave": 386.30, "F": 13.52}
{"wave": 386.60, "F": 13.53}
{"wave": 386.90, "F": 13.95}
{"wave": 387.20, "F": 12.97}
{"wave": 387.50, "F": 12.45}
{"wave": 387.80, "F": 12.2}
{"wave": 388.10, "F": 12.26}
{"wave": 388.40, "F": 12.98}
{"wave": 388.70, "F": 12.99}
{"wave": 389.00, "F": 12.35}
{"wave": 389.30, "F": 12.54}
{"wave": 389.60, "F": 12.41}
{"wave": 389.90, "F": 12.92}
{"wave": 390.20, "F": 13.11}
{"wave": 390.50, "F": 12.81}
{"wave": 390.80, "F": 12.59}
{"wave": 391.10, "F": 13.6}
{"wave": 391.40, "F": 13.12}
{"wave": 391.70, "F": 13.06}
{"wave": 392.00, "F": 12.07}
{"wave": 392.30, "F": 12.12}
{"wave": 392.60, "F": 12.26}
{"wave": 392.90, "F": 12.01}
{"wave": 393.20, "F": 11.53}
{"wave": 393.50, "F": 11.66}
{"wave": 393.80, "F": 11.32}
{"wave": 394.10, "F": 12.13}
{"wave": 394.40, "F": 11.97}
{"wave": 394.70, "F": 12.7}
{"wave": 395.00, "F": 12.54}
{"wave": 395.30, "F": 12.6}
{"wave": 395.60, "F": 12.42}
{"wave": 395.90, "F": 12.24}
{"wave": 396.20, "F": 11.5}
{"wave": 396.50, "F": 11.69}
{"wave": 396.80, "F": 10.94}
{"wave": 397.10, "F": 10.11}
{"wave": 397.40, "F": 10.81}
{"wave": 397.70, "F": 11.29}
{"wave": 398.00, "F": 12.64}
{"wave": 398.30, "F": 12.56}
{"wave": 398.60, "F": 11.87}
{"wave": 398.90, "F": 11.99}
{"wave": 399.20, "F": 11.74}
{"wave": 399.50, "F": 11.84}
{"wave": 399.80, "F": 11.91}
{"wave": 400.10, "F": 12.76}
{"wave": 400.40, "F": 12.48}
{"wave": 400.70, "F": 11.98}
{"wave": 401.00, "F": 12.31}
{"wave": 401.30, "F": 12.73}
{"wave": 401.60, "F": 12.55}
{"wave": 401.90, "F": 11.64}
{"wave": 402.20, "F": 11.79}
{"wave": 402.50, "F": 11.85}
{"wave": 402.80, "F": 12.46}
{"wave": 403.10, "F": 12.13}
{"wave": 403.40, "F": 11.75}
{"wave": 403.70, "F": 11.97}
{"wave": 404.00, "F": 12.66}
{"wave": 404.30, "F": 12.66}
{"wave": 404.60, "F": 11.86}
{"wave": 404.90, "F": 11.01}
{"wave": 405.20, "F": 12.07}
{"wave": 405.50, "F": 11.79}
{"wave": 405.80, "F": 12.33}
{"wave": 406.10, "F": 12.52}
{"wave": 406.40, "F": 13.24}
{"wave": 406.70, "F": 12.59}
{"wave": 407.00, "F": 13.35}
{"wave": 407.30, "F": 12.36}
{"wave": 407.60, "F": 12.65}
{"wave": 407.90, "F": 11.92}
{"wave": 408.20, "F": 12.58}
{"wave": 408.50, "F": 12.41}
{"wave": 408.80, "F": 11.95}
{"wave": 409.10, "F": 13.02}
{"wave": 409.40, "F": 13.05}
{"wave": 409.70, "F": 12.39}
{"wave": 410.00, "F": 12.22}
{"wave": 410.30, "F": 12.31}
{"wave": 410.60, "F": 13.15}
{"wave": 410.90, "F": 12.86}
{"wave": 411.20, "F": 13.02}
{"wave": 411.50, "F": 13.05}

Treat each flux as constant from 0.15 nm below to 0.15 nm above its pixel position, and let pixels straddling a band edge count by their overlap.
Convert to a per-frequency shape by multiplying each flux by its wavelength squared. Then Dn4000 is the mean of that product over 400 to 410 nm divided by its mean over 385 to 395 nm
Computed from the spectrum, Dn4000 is 1.05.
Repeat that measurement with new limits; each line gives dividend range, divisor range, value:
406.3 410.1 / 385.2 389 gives 1.08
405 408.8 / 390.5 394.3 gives 1.09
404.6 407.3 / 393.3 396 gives 1.07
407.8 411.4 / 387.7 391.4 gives 1.09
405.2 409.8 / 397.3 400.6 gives 1.09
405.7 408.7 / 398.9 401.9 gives 1.07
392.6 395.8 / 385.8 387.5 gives 0.95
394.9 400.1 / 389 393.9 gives 0.98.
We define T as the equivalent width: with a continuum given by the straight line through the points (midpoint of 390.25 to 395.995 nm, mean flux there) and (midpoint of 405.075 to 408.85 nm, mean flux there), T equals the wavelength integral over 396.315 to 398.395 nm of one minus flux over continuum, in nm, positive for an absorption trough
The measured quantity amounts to 0.17 nm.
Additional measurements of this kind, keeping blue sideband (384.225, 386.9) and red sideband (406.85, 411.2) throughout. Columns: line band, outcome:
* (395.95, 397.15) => 0.14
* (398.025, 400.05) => 0.11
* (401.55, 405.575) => 0.21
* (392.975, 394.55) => 0.13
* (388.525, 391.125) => 0.02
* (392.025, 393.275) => 0.08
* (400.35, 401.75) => 0.03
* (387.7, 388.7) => 0.02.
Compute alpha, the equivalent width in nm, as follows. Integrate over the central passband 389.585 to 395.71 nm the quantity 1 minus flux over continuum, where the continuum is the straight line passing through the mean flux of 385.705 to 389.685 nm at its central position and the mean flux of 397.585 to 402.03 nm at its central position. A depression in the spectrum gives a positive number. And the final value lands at 0.07 nm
